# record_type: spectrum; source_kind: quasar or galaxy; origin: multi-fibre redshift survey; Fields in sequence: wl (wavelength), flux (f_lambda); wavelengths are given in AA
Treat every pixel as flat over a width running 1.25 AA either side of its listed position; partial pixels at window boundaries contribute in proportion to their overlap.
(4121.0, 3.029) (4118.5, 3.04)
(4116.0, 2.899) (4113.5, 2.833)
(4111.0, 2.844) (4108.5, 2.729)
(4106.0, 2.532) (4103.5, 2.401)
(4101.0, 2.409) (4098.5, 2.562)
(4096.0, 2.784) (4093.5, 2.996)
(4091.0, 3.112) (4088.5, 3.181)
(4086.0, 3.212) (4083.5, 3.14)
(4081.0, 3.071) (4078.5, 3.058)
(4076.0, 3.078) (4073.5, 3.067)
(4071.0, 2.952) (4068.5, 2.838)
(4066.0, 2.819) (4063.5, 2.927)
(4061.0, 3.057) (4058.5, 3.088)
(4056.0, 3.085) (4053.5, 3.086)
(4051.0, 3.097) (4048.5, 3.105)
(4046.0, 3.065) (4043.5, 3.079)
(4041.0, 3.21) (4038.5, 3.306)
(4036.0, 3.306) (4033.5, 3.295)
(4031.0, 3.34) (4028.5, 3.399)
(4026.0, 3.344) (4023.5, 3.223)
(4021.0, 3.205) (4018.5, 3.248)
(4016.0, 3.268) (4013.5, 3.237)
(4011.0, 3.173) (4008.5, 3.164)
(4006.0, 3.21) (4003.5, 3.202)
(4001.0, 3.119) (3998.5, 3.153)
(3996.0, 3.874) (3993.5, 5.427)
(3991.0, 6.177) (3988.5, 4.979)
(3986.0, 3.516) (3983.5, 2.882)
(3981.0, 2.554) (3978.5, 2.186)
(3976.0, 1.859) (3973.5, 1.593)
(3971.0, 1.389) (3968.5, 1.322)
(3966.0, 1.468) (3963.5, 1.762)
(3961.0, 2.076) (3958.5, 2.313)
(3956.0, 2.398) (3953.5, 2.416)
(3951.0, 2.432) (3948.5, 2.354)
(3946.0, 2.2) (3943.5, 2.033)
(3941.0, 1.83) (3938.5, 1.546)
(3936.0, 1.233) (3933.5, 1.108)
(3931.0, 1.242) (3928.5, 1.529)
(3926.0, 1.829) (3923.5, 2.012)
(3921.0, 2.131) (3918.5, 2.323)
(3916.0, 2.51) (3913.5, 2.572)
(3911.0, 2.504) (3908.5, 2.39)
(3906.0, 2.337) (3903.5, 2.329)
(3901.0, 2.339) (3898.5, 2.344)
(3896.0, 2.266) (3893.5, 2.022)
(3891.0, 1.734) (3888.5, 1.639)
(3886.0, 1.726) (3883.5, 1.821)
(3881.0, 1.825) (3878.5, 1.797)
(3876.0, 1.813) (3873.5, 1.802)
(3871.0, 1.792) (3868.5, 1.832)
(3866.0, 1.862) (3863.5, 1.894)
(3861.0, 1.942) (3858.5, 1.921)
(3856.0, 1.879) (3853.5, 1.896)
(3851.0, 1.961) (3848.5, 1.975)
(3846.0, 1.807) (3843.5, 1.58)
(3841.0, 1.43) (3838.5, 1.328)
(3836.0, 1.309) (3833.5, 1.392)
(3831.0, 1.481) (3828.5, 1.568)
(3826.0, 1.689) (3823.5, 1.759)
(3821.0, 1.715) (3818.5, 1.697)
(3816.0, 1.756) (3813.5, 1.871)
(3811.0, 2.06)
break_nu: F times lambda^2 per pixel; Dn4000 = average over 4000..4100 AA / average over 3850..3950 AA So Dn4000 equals 1.7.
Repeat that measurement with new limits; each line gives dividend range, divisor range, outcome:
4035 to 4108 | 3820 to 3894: 1.91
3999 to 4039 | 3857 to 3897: 1.88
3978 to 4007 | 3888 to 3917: 1.73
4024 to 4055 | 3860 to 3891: 1.93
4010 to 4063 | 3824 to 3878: 2.04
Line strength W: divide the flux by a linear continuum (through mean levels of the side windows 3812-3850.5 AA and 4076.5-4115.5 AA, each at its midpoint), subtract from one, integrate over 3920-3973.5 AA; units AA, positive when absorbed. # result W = 8.3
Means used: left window 1.63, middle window 1.83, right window 2.86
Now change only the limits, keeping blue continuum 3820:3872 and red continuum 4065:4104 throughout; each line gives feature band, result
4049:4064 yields -1.5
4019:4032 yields -3.3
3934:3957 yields 2.2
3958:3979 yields 5.4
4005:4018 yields -3.3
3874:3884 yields 0.4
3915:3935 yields 2.7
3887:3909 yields -1.8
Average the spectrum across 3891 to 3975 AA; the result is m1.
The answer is 2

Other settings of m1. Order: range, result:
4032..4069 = 3.1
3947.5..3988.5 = 2.24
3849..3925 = 2.04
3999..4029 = 3.23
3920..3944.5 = 1.64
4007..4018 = 3.21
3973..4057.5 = 3.31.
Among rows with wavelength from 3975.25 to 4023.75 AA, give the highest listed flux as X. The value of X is 6.177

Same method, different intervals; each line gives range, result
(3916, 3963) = 2.51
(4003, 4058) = 3.399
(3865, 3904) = 2.344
